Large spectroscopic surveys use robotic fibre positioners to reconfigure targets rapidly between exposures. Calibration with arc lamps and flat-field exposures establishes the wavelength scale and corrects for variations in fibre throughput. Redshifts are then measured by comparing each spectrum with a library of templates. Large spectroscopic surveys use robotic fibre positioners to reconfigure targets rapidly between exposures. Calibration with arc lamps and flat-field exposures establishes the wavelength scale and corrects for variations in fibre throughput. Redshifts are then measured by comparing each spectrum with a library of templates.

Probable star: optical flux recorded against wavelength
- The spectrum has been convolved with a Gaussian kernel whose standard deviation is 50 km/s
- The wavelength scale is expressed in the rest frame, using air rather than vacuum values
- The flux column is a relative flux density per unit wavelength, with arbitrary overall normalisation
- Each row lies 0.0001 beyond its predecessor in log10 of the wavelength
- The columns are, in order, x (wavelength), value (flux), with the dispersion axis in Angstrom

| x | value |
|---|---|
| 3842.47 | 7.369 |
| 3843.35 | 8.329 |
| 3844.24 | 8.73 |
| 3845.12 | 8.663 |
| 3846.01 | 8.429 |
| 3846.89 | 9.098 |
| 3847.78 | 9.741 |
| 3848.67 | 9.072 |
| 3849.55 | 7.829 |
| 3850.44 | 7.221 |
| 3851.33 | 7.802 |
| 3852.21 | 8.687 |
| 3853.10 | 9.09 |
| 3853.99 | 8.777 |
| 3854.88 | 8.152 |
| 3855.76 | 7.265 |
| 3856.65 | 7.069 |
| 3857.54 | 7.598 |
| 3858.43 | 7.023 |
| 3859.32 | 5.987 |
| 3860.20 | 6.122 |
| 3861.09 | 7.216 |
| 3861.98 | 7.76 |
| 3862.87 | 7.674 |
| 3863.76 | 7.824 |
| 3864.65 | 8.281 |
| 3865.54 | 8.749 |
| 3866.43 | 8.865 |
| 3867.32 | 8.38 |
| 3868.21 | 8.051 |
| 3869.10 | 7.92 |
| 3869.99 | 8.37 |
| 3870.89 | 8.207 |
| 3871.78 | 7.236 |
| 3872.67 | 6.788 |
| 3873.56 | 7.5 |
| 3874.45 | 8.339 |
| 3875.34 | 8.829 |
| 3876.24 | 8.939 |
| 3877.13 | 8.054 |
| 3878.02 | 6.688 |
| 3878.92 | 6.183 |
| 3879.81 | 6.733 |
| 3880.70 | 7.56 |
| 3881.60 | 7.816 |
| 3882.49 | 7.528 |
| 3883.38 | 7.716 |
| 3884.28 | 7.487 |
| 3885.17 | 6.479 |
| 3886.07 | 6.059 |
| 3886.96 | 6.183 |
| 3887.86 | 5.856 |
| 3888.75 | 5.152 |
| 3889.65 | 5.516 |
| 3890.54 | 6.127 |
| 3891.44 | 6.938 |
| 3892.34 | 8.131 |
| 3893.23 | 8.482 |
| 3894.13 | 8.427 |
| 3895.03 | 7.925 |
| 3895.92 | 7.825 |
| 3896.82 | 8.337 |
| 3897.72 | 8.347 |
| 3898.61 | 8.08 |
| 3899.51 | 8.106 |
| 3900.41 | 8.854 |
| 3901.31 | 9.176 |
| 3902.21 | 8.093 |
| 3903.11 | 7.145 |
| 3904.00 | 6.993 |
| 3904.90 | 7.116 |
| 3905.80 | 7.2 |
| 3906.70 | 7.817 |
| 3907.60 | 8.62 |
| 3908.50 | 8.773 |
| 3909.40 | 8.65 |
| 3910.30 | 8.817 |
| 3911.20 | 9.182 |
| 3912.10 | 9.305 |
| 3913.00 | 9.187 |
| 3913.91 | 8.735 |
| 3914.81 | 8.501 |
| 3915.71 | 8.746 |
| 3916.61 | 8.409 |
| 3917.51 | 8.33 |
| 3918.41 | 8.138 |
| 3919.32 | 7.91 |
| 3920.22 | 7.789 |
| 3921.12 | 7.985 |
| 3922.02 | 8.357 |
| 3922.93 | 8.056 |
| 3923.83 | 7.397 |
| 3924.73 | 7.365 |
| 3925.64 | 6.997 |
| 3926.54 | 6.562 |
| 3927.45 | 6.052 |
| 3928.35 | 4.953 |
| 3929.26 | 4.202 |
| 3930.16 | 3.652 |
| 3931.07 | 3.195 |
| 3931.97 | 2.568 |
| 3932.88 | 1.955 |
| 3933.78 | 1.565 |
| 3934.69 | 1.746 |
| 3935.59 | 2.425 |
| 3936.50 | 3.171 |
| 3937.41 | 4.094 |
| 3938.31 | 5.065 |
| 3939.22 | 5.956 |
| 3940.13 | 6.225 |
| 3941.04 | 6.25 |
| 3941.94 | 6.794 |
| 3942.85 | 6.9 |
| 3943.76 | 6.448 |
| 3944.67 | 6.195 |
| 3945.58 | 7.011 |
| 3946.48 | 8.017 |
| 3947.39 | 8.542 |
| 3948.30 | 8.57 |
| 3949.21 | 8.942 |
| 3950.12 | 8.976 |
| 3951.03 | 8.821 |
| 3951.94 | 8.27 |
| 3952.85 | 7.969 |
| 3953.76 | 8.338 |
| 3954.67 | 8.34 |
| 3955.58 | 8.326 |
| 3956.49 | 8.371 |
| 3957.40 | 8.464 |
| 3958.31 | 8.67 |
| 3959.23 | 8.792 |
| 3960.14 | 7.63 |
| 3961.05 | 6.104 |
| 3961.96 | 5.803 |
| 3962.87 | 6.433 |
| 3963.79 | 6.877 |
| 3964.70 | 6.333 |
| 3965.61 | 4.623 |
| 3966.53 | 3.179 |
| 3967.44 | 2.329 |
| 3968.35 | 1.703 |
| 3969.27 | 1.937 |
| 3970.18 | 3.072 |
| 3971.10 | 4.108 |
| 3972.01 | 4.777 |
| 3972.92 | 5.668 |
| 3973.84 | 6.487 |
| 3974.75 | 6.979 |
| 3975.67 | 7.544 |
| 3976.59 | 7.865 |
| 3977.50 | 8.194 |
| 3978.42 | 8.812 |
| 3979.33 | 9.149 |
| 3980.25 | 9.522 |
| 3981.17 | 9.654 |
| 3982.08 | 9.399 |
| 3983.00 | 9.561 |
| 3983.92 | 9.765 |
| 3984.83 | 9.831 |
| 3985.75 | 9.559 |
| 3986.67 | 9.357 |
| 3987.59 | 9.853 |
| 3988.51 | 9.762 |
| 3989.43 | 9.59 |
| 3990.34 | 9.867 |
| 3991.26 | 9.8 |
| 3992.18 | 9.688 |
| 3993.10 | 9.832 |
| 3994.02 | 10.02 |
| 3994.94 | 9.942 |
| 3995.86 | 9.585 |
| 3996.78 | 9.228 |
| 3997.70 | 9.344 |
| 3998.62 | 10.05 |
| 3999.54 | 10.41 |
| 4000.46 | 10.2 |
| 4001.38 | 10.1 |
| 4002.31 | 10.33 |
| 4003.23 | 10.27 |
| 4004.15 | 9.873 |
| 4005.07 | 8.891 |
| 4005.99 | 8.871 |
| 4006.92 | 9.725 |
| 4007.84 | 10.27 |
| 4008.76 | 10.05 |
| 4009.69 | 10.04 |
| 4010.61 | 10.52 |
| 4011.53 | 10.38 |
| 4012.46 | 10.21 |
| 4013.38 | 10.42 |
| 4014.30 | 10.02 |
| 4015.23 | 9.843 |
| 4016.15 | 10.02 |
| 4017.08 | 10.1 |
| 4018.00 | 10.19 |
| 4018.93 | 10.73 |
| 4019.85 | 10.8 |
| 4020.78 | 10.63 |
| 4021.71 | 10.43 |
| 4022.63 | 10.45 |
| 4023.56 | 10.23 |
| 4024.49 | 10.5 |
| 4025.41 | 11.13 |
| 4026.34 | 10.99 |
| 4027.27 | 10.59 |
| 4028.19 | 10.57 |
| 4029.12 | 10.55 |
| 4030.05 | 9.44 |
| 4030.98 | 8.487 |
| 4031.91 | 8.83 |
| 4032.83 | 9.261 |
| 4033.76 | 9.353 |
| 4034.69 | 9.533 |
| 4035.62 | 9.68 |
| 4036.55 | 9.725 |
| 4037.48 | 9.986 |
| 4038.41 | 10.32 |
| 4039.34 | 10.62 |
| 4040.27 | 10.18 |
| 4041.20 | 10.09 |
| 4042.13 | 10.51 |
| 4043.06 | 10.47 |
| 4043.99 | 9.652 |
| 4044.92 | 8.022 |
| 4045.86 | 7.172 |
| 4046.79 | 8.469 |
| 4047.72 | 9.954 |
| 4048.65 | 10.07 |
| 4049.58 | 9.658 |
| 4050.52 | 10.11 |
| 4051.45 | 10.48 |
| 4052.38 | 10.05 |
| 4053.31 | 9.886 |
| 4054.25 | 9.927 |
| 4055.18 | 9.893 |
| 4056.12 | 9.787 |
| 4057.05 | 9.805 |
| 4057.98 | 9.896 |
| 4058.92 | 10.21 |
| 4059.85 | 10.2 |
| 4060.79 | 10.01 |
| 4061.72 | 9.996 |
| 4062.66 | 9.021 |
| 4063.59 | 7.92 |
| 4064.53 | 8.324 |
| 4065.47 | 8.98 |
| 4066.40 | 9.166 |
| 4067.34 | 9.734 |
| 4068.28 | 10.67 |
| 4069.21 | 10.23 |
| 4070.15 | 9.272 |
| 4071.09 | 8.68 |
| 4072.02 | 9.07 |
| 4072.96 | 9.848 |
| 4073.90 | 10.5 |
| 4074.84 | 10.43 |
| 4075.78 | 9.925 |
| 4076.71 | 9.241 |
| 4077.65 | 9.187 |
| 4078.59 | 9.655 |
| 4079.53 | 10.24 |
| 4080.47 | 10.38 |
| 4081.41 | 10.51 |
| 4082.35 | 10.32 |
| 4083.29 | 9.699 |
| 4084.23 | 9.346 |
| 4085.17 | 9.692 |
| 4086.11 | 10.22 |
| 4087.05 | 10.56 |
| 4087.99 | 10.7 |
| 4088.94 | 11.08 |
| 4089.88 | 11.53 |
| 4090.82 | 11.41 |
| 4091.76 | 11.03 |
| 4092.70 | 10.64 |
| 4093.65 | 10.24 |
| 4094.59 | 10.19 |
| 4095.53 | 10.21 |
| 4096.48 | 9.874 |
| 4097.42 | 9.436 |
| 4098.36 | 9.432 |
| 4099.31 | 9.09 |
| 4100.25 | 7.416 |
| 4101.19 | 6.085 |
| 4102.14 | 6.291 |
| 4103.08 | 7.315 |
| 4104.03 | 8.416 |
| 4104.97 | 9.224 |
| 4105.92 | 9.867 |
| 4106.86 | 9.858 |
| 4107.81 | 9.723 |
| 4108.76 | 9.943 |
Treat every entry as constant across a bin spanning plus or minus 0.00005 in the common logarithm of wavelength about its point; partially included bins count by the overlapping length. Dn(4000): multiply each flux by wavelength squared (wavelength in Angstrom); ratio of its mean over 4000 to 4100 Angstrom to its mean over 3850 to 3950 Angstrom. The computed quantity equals 1.49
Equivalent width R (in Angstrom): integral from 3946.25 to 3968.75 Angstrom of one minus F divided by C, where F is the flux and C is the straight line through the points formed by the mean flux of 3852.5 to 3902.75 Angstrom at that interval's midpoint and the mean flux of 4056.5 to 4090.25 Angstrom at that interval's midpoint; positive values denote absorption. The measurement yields 3.6 Angstrom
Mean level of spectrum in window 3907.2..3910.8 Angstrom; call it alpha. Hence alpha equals 8.72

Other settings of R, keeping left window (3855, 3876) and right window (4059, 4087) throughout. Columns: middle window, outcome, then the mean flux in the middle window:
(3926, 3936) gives 5.7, 3.57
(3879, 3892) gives 2.1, 6.65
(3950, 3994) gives 5.8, 7.6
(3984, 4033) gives -4.9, 10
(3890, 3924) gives -0.2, 8.16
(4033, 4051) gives -0.5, 9.65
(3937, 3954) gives 2.5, 7.23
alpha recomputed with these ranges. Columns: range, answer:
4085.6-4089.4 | 10.6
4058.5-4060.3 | 10.2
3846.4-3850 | 8.93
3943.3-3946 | 6.53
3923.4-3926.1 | 7.25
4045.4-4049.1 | 8.93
